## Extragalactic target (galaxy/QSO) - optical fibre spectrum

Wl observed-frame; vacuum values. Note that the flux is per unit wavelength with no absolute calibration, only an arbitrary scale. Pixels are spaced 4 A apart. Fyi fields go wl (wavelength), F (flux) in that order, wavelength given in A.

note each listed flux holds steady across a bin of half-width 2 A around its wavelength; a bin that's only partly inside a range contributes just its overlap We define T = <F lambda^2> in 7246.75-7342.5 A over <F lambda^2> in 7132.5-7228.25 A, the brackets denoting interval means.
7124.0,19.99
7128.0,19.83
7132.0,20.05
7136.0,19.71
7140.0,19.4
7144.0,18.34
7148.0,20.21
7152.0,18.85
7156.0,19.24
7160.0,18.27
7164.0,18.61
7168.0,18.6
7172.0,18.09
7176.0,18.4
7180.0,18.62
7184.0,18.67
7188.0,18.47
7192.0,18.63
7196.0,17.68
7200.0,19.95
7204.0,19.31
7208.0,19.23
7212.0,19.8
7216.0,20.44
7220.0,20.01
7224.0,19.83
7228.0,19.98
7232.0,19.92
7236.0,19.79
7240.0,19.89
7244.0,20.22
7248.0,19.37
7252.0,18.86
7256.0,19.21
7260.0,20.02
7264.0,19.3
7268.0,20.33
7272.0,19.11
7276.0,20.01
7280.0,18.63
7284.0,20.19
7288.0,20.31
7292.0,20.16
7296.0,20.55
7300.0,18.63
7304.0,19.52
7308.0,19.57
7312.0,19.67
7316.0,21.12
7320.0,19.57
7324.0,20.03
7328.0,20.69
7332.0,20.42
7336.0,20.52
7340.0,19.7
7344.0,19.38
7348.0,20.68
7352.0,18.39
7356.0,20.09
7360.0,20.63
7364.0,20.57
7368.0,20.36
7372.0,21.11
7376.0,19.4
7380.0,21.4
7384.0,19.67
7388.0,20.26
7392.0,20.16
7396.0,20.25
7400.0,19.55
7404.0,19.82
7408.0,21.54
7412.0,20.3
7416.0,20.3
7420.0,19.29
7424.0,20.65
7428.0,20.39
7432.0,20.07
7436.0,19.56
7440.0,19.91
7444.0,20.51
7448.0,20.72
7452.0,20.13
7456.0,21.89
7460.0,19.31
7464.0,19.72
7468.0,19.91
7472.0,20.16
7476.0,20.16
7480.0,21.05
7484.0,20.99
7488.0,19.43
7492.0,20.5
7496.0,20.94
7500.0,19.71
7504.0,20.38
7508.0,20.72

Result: 1.07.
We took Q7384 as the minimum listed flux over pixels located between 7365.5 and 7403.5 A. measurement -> 19.4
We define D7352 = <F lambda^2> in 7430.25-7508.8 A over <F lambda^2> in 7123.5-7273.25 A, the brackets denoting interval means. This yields 1.13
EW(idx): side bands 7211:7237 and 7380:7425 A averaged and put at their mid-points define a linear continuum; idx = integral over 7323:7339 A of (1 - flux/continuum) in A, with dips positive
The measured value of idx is -0.2 A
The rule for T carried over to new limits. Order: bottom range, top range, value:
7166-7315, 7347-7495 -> 1.09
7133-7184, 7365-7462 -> 1.15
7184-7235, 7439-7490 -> 1.12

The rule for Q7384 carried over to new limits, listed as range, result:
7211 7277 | 18.86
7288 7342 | 18.63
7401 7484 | 19.29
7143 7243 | 17.68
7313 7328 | 19.57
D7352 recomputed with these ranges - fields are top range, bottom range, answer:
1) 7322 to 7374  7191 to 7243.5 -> 1.07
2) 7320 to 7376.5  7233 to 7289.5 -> 1.05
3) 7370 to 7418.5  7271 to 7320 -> 1.05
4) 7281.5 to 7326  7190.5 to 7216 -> 1.07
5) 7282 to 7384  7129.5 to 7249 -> 1.09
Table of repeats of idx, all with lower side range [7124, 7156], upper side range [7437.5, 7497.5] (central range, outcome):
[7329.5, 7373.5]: -0.3 A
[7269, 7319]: 0.3 A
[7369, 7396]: -0.3 A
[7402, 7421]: -0.1 A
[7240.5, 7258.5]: 0.3 A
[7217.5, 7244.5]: -0.3 A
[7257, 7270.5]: 0.0 A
